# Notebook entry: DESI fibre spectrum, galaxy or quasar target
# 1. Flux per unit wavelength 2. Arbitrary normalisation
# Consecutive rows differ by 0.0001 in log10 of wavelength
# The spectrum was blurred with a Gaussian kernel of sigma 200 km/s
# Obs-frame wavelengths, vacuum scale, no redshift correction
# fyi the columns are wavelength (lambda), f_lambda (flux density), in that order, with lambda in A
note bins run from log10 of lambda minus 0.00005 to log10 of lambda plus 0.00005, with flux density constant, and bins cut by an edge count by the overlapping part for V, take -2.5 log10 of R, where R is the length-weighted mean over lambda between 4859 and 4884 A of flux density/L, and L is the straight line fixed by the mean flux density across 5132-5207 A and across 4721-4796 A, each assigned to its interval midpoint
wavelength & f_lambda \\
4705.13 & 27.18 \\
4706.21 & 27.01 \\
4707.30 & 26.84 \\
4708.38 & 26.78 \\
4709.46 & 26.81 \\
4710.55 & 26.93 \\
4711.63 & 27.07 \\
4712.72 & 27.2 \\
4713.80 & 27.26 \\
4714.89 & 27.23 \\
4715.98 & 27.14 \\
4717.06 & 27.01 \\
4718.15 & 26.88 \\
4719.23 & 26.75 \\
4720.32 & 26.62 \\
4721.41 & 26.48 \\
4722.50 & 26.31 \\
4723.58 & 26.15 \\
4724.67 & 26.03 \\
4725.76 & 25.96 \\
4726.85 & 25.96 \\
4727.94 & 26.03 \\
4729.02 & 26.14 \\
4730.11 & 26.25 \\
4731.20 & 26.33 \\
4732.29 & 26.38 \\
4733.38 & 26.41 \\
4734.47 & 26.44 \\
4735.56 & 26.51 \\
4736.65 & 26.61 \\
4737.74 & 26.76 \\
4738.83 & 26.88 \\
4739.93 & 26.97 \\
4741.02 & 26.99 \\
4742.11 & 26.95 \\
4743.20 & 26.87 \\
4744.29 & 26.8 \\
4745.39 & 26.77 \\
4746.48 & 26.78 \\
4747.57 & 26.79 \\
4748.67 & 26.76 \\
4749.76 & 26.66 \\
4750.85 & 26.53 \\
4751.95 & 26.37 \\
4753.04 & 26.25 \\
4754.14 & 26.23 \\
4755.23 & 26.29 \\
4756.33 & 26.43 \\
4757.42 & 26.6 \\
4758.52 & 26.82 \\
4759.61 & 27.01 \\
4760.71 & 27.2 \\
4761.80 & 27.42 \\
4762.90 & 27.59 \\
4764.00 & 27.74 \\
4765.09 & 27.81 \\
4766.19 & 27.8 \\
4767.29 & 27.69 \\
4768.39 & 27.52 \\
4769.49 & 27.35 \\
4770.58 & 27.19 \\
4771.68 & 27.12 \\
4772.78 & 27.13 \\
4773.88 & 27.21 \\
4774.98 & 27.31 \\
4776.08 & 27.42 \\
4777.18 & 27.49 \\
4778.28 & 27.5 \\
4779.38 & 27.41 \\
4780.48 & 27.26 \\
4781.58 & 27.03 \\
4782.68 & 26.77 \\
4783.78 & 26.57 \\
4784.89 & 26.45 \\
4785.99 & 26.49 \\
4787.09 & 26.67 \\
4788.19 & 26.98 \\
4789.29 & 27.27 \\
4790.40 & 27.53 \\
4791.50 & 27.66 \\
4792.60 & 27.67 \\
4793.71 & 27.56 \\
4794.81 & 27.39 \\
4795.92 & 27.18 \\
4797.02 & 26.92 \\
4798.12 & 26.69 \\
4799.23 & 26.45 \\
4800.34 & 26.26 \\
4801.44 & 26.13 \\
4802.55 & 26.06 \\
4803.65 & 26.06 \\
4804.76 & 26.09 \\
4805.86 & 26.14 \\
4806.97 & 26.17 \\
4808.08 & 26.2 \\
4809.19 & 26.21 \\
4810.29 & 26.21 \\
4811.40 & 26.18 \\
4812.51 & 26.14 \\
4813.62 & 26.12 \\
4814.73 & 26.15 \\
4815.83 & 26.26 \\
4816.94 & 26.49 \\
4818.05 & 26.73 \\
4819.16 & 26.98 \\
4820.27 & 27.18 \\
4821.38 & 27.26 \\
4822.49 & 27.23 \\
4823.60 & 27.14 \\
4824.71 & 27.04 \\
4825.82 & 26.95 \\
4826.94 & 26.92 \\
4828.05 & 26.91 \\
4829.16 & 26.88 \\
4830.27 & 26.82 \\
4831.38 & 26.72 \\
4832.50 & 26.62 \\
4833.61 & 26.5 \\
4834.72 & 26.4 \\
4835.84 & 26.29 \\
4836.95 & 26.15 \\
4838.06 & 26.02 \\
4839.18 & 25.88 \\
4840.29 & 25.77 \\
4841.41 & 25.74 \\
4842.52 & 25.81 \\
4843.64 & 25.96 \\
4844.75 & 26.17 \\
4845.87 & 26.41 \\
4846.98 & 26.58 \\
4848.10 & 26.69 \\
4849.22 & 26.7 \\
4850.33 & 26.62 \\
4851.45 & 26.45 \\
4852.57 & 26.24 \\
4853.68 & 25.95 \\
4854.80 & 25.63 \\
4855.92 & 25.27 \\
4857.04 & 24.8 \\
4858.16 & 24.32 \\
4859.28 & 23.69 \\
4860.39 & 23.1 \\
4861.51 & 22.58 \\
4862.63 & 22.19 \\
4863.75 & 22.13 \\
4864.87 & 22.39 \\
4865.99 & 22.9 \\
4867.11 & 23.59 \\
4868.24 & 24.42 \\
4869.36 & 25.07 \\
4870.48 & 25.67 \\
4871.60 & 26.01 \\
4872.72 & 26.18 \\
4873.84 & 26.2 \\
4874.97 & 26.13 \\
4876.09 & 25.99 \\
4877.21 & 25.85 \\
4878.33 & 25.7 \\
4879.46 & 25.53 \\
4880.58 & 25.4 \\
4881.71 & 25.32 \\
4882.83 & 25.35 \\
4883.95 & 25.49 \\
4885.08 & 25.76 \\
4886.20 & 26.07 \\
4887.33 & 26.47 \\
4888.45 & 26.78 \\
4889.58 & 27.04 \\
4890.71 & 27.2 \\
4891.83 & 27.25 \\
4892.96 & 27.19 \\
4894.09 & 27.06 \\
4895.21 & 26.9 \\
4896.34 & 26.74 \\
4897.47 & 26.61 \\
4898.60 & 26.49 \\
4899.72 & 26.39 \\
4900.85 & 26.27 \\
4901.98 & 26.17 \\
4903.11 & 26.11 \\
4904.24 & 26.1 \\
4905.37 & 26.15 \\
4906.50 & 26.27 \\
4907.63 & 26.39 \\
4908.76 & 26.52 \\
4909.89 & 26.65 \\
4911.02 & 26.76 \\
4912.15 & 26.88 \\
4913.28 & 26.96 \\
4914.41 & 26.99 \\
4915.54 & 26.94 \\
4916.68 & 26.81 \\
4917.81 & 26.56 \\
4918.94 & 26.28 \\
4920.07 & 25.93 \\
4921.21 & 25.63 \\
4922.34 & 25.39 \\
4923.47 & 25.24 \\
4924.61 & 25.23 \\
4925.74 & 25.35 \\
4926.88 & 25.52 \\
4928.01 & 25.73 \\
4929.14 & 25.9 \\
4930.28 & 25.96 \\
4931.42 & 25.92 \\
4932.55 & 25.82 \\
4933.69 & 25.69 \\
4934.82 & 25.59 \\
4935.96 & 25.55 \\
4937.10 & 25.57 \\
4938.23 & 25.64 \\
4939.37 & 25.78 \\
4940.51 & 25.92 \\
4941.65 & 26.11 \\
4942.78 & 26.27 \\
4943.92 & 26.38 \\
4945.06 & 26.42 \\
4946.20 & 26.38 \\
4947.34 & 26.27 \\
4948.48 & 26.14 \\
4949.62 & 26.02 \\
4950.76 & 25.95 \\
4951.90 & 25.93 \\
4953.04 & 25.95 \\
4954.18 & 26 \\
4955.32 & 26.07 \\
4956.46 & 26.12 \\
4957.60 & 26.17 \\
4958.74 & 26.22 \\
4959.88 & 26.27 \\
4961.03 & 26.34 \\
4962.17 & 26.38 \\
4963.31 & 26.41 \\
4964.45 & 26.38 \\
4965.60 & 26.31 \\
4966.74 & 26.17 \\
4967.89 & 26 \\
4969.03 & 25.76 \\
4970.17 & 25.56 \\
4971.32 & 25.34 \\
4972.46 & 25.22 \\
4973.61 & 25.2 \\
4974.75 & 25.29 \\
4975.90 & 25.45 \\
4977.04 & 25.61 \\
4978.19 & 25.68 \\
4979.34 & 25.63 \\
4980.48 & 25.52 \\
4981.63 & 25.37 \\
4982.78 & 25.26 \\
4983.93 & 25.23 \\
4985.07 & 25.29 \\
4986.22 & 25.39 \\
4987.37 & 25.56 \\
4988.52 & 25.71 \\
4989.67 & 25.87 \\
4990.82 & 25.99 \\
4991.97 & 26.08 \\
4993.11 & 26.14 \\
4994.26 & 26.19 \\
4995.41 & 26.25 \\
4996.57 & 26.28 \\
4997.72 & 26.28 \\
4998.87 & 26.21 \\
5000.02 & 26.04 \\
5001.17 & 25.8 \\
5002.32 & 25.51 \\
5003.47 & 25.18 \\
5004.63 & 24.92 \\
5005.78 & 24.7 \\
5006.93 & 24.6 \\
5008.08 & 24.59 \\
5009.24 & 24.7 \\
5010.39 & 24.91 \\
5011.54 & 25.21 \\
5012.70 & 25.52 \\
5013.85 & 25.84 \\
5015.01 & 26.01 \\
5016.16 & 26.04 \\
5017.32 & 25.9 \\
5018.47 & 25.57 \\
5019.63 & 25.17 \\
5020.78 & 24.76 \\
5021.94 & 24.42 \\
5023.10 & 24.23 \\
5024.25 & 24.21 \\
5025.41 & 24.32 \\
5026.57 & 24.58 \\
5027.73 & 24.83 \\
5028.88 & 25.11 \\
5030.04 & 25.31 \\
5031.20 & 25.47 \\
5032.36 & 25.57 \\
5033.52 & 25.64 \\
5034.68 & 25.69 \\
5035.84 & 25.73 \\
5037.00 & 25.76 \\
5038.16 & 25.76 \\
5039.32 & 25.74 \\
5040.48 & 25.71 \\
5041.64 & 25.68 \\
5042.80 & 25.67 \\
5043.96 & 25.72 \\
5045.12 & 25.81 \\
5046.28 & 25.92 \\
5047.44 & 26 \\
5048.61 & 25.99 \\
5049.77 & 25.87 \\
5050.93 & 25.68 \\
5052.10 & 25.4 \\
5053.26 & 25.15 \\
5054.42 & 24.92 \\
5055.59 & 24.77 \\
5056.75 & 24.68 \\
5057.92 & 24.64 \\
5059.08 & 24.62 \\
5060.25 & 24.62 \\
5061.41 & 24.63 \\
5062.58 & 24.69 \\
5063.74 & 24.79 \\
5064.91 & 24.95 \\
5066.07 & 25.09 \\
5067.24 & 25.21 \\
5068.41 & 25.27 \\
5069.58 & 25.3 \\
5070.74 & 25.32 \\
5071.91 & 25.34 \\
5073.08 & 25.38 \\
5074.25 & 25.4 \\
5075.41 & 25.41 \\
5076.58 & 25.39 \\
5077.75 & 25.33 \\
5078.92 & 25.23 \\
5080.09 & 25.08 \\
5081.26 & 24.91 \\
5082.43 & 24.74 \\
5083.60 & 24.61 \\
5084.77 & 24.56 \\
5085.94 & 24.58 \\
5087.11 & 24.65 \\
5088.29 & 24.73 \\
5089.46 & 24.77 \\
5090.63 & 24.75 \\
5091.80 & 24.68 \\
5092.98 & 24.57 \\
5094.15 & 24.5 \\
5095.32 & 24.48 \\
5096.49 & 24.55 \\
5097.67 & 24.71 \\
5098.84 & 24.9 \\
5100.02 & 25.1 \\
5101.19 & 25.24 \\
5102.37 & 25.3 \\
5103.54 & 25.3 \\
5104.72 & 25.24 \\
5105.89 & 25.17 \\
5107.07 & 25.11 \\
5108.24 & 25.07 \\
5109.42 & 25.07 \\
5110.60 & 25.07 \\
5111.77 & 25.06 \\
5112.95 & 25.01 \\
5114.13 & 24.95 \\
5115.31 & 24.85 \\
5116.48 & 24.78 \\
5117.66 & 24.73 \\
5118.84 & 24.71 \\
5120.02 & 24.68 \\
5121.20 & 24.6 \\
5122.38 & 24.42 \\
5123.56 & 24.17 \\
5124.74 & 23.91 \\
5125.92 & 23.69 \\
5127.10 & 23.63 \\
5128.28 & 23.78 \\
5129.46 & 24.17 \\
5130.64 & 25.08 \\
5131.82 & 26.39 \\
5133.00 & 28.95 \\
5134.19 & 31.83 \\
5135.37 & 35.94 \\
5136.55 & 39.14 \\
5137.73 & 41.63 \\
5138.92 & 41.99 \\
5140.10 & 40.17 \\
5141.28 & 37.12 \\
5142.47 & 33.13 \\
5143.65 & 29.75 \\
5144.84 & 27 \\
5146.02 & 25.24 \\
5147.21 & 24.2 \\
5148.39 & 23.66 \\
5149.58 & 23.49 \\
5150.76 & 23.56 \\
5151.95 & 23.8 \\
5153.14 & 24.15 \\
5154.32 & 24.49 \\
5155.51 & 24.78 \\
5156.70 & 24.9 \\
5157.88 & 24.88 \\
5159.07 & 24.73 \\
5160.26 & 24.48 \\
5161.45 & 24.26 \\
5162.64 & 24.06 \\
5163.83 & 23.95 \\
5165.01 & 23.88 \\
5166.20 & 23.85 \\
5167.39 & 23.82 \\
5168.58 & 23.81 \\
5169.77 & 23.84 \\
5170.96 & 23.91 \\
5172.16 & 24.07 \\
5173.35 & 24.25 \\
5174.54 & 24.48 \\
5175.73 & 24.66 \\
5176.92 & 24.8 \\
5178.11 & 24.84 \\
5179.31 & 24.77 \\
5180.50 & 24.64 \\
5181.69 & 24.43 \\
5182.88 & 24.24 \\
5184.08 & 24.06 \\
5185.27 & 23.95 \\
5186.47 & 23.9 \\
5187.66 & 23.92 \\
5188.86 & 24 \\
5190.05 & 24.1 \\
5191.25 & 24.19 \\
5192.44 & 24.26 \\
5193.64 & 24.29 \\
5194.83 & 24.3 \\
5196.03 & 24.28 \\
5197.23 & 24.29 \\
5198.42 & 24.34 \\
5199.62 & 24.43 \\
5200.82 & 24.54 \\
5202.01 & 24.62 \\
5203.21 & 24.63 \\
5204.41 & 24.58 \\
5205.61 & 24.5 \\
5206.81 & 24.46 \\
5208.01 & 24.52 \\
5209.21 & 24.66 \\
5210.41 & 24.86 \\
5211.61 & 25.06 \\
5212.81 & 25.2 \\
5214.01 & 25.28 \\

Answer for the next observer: 0.09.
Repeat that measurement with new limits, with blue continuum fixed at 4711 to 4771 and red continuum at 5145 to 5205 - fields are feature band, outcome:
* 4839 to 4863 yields 0.03 mag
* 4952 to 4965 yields -0.03 mag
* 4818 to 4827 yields -0.03 mag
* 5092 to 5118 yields -0.01 mag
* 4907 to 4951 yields -0.02 mag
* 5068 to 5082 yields -0.02 mag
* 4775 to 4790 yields -0.02 mag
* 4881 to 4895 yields -0.02 mag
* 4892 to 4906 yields -0.03 mag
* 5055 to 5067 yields 0.01 mag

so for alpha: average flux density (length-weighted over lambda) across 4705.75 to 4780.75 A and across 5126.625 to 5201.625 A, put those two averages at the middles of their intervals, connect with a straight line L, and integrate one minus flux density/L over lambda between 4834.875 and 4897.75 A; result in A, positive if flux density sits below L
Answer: 2.5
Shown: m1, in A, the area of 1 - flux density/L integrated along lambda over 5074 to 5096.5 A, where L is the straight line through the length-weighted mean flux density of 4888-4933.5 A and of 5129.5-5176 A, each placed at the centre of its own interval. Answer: 1.8 A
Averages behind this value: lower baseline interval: 26.3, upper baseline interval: 27.3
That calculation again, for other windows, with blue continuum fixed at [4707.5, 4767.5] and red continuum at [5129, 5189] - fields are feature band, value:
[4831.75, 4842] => 0.2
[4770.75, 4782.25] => -0.2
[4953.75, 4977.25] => 0.7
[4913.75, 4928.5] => 0.4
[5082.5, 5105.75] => 1.6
